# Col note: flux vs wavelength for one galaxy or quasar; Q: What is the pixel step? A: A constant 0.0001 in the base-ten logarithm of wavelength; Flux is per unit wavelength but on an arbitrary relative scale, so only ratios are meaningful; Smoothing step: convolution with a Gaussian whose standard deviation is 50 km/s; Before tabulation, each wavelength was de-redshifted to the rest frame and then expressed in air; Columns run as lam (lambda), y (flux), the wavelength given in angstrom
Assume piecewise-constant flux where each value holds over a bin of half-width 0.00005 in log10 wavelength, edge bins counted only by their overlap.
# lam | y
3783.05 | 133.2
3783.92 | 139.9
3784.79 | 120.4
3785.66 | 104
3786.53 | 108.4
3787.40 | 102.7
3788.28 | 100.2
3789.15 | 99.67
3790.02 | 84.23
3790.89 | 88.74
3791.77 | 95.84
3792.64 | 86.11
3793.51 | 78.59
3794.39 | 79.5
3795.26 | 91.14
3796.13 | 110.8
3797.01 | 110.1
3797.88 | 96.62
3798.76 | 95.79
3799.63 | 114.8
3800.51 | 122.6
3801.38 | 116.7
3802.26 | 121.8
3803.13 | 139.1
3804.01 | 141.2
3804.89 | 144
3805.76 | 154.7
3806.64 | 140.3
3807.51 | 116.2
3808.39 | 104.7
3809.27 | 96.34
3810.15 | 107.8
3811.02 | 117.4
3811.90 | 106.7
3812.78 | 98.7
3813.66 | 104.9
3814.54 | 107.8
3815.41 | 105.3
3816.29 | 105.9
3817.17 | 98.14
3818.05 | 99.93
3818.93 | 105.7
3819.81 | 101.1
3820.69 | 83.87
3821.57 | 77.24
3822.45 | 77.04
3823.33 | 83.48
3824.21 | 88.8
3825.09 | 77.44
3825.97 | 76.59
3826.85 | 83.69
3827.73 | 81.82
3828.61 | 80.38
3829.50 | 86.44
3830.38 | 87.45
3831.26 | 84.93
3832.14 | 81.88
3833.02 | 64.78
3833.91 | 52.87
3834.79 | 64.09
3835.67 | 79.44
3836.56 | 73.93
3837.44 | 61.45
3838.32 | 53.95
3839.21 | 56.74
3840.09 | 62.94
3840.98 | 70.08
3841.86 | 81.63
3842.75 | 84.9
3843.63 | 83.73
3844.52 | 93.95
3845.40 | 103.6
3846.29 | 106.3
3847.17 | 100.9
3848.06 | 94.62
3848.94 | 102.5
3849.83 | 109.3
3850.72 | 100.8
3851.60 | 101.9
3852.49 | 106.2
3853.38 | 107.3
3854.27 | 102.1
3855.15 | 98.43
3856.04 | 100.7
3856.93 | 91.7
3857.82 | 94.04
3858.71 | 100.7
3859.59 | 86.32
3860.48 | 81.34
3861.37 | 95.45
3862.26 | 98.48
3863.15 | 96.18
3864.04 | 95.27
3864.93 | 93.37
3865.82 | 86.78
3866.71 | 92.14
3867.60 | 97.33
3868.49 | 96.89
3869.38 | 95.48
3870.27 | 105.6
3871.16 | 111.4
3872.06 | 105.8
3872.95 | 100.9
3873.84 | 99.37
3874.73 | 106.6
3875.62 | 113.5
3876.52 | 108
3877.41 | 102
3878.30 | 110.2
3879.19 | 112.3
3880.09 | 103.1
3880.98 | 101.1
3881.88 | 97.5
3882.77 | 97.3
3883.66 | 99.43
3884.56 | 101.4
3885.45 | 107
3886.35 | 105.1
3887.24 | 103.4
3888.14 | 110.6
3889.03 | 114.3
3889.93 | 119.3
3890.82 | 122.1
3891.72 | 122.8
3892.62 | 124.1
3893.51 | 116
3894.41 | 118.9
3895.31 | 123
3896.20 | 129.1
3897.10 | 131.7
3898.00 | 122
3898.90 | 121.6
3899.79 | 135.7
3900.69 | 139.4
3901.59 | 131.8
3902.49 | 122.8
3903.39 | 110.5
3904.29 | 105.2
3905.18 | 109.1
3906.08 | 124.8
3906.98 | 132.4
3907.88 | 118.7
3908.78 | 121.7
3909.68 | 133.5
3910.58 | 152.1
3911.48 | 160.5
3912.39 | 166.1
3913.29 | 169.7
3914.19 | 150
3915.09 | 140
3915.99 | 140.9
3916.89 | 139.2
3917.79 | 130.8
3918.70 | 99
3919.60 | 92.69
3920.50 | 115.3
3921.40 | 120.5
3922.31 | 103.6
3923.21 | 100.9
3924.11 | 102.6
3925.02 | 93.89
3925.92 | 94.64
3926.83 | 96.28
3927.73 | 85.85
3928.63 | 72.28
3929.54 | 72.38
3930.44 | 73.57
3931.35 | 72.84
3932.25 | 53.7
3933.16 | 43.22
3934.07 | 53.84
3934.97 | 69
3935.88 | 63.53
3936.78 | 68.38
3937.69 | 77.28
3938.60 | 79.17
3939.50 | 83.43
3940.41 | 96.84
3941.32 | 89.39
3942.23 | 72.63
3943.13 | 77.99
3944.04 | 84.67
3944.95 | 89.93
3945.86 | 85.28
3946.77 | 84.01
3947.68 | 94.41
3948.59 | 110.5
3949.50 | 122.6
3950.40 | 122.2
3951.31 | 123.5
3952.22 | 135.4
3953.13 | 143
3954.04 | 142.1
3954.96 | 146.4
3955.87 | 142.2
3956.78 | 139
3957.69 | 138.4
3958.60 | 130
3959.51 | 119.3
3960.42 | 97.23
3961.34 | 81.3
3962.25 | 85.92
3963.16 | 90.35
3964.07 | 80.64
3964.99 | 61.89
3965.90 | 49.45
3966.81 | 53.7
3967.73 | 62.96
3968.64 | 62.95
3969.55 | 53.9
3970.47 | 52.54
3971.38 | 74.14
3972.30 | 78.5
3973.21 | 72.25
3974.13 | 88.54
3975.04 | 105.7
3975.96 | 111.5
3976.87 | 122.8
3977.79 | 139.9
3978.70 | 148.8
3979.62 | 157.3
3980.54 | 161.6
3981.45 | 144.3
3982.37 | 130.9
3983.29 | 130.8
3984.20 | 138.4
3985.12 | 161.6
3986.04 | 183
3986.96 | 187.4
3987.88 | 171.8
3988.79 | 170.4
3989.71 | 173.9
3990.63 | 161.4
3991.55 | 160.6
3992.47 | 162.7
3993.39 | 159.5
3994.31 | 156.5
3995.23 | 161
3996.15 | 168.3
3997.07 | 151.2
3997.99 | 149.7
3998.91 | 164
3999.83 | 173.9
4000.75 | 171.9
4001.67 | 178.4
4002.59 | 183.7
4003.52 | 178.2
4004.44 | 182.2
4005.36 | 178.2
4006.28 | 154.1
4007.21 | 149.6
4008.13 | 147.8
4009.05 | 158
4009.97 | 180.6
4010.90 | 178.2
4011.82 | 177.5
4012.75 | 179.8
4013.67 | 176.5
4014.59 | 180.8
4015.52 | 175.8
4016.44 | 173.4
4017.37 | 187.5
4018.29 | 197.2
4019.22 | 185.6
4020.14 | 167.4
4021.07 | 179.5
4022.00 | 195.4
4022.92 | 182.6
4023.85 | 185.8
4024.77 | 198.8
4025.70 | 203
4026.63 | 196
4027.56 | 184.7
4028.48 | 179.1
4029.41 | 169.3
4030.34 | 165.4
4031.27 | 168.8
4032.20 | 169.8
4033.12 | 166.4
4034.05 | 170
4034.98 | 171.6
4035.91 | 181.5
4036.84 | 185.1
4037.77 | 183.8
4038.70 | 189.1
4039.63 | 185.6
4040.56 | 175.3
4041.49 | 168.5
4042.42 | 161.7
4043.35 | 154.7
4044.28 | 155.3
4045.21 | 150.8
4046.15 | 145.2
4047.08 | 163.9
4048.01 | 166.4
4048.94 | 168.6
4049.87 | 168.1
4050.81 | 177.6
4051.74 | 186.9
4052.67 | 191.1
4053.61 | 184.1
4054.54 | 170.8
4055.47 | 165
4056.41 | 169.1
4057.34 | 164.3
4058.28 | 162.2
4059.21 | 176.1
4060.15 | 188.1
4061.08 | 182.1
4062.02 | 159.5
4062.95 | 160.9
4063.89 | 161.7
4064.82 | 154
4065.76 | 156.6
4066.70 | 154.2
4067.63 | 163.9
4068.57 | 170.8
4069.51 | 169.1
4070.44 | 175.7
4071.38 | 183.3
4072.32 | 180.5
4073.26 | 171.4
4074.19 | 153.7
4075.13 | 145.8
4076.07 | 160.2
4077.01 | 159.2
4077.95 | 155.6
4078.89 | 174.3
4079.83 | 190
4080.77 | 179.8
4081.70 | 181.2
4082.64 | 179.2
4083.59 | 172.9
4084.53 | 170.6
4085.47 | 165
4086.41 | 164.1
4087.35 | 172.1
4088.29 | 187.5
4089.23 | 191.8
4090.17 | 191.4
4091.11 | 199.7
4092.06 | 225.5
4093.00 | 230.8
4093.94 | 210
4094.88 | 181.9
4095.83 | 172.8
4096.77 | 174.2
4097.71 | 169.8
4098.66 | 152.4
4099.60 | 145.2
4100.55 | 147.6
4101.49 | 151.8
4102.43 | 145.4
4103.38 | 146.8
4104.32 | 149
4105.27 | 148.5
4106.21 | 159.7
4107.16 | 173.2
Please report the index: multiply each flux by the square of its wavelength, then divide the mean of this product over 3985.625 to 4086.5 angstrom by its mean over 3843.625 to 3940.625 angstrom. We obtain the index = 1.75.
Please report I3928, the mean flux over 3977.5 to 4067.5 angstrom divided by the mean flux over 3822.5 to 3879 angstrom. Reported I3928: 1.88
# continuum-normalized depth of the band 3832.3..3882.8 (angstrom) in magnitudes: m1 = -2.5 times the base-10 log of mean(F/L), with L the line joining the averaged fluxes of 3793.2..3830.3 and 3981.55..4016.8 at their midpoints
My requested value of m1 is 0.27 mag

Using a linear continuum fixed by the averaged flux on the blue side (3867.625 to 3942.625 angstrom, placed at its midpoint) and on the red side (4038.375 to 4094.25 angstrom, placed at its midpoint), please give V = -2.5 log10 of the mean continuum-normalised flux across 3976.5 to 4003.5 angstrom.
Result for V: -0.13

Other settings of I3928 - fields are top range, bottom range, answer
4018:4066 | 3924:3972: 1.94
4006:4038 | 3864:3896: 1.67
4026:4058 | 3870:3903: 1.52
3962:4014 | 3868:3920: 1.16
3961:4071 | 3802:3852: 1.66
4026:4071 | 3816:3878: 1.89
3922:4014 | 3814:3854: 1.38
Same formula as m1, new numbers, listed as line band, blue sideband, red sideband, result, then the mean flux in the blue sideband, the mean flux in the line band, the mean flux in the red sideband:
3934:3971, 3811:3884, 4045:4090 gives 0.35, 92.6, 93.5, 170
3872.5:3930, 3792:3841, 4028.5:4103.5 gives 0.04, 95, 116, 172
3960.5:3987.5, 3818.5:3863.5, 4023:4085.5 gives 0.31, 86.7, 106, 172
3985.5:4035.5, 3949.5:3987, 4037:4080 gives -0.25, 113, 174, 169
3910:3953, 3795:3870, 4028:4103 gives 0.25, 95.9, 101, 172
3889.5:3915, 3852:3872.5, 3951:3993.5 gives -0.22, 97.3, 130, 121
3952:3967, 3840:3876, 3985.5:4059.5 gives 0.30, 96.8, 108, 173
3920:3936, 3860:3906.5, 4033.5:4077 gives 0.44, 109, 83.1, 169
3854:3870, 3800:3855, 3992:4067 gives 0.15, 95.6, 94.7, 172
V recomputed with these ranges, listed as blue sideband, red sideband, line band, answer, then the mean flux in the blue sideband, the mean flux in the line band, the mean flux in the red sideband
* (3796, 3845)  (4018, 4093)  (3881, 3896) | 0.06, 94.8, 111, 175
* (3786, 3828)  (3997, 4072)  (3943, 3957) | 0.26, 103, 116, 173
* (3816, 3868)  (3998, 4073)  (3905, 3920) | -0.14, 87.9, 135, 173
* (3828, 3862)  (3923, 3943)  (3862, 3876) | -0.18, 86.6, 99.7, 77.7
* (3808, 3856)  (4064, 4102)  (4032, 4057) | -0.07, 89.5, 171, 173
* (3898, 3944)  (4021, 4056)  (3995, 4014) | -0.09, 106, 169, 175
